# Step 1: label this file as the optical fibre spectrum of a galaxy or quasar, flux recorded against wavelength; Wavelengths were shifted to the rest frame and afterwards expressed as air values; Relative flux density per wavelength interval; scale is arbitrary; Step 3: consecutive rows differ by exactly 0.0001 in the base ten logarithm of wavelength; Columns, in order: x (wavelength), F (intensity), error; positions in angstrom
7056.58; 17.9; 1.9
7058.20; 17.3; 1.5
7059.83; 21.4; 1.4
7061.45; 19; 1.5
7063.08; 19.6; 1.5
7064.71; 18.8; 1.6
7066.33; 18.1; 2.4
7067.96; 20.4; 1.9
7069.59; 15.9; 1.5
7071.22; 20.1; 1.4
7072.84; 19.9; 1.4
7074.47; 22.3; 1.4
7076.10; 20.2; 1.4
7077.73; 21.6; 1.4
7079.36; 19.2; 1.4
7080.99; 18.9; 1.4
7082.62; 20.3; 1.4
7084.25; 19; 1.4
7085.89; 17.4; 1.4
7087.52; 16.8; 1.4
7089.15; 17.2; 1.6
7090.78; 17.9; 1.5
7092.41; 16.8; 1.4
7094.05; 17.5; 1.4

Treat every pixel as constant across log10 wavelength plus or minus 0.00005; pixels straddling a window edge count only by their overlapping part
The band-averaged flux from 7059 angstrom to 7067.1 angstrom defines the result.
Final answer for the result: 19.4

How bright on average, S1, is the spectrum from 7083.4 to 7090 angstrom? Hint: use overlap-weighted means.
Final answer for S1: 17.6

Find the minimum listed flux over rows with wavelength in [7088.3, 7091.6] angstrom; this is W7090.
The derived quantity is 17.2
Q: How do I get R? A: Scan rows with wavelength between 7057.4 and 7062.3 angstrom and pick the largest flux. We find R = 21.4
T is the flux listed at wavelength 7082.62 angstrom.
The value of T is 20.3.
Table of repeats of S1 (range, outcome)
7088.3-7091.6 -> 17.6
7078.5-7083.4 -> 19.5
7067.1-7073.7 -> 19.1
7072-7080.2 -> 20.6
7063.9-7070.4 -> 18.3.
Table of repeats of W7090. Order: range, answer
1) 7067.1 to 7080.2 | 15.9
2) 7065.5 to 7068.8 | 18.1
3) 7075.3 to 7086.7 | 17.4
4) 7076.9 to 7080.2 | 19.2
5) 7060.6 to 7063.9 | 19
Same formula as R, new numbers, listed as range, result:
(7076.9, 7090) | 21.6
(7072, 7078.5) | 22.3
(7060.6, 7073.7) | 20.4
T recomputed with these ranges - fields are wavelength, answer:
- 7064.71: 18.8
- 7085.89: 17.4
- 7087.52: 16.8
